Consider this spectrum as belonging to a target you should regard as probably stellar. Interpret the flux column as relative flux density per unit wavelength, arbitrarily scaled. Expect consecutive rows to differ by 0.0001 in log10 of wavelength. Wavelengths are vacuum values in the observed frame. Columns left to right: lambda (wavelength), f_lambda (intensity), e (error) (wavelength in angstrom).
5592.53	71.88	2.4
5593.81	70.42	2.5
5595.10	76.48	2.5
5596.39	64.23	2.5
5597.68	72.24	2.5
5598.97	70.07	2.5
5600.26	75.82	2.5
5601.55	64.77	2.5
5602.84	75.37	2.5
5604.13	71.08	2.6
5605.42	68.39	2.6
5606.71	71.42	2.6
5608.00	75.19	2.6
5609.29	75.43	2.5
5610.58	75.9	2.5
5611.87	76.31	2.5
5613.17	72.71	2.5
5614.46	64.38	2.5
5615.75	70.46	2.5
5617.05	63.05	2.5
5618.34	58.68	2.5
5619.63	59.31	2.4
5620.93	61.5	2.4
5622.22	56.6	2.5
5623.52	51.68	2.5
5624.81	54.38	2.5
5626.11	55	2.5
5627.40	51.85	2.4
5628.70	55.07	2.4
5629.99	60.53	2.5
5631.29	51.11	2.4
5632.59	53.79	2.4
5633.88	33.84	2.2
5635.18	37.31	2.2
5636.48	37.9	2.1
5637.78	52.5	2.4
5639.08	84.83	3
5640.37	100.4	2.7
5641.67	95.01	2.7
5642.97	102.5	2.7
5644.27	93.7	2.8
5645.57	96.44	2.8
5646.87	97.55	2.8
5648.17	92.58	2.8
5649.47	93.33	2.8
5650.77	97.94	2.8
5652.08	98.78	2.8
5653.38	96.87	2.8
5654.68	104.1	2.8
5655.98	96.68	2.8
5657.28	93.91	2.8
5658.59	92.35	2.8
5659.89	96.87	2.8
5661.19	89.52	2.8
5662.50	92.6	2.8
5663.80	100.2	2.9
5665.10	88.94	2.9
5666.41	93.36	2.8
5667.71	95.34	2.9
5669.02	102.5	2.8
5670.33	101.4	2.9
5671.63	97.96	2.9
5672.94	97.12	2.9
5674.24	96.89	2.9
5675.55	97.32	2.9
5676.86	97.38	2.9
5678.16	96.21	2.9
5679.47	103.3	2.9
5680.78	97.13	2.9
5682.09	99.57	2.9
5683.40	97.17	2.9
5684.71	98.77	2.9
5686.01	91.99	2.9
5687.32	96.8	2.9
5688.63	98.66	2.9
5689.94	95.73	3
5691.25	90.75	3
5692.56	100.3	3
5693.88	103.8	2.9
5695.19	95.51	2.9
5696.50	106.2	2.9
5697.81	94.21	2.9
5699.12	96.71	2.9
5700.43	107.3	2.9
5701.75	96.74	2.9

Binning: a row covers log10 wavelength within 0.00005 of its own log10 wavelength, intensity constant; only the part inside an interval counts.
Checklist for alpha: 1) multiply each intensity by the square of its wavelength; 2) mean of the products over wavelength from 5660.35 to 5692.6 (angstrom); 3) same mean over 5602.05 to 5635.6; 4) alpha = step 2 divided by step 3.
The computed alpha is 1.60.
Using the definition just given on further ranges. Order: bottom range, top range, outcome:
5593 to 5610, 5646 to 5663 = 1.36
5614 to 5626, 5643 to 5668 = 1.62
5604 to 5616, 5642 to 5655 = 1.36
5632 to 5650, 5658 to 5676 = 1.26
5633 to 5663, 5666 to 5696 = 1.15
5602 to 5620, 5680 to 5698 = 1.44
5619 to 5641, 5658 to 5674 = 1.72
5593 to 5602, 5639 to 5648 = 1.38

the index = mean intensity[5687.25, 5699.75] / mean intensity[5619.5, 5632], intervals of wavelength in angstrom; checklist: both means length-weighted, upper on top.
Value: 1.76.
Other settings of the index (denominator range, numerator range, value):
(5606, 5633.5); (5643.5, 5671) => 1.54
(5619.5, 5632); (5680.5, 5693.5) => 1.74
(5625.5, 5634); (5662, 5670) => 1.82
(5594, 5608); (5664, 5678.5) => 1.36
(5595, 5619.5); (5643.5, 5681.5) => 1.37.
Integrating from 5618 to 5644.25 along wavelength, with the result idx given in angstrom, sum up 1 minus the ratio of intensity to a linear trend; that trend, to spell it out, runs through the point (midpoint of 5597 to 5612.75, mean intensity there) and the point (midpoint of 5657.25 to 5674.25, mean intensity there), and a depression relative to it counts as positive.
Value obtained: 6.8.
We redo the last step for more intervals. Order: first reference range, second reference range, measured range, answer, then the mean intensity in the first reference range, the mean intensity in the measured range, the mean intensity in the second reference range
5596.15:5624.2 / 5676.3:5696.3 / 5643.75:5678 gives -3.4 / 68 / 96.2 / 97.7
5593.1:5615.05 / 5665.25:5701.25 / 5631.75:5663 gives 0.8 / 71.8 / 84.4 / 98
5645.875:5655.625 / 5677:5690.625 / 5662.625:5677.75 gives 0.1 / 97.2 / 97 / 97.6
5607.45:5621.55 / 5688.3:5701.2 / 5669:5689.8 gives -1.1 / 68.4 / 98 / 98.9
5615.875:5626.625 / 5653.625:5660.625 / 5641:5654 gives -1.5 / 58.2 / 96.4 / 96.8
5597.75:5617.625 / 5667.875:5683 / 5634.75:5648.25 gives 0.7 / 71.4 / 81.2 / 98.6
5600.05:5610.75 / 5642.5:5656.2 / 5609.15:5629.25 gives 4.4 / 72.4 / 62.3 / 97.3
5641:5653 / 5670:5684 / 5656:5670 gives 0.4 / 96.4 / 94.8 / 98.3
